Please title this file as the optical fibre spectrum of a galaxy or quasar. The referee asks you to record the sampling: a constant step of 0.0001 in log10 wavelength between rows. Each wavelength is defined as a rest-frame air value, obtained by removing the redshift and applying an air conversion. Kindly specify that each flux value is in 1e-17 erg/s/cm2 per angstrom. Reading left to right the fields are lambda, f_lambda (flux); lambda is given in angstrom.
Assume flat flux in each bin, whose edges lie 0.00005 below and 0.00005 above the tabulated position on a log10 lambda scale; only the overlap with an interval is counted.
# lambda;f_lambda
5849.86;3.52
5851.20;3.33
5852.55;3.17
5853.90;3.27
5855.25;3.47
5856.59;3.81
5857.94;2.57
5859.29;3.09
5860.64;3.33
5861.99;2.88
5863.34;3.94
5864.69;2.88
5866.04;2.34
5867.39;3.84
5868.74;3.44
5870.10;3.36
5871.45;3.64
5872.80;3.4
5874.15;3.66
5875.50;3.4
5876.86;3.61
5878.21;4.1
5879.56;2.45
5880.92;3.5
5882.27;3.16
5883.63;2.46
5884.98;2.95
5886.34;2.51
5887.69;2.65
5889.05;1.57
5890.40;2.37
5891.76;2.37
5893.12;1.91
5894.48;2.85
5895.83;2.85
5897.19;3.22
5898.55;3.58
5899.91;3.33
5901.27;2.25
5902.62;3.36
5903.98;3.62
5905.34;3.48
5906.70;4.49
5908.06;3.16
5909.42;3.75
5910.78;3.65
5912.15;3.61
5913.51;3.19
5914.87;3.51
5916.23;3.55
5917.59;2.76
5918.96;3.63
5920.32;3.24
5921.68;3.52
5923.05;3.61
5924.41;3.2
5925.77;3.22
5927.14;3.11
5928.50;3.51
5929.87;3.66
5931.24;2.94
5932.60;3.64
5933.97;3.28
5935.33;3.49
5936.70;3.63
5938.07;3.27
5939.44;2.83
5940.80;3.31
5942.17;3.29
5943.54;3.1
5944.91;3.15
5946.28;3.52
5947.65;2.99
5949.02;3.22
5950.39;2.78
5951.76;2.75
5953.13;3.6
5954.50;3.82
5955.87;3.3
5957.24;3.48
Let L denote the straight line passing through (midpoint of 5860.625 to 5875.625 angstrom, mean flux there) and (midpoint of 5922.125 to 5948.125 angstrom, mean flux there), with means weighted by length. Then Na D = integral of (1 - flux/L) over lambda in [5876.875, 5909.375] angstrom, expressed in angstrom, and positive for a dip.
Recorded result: 3.3 angstrom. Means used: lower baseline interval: 3.34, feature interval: 2.99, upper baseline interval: 3.31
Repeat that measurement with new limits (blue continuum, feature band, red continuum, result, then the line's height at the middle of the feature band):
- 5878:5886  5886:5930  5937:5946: -0.9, 3.1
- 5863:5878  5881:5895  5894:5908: 3.5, 3.35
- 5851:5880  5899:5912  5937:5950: -0.8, 3.26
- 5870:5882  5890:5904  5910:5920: 2.3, 3.43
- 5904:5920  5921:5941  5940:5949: 0.0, 3.35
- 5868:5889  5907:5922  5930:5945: -0.9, 3.24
